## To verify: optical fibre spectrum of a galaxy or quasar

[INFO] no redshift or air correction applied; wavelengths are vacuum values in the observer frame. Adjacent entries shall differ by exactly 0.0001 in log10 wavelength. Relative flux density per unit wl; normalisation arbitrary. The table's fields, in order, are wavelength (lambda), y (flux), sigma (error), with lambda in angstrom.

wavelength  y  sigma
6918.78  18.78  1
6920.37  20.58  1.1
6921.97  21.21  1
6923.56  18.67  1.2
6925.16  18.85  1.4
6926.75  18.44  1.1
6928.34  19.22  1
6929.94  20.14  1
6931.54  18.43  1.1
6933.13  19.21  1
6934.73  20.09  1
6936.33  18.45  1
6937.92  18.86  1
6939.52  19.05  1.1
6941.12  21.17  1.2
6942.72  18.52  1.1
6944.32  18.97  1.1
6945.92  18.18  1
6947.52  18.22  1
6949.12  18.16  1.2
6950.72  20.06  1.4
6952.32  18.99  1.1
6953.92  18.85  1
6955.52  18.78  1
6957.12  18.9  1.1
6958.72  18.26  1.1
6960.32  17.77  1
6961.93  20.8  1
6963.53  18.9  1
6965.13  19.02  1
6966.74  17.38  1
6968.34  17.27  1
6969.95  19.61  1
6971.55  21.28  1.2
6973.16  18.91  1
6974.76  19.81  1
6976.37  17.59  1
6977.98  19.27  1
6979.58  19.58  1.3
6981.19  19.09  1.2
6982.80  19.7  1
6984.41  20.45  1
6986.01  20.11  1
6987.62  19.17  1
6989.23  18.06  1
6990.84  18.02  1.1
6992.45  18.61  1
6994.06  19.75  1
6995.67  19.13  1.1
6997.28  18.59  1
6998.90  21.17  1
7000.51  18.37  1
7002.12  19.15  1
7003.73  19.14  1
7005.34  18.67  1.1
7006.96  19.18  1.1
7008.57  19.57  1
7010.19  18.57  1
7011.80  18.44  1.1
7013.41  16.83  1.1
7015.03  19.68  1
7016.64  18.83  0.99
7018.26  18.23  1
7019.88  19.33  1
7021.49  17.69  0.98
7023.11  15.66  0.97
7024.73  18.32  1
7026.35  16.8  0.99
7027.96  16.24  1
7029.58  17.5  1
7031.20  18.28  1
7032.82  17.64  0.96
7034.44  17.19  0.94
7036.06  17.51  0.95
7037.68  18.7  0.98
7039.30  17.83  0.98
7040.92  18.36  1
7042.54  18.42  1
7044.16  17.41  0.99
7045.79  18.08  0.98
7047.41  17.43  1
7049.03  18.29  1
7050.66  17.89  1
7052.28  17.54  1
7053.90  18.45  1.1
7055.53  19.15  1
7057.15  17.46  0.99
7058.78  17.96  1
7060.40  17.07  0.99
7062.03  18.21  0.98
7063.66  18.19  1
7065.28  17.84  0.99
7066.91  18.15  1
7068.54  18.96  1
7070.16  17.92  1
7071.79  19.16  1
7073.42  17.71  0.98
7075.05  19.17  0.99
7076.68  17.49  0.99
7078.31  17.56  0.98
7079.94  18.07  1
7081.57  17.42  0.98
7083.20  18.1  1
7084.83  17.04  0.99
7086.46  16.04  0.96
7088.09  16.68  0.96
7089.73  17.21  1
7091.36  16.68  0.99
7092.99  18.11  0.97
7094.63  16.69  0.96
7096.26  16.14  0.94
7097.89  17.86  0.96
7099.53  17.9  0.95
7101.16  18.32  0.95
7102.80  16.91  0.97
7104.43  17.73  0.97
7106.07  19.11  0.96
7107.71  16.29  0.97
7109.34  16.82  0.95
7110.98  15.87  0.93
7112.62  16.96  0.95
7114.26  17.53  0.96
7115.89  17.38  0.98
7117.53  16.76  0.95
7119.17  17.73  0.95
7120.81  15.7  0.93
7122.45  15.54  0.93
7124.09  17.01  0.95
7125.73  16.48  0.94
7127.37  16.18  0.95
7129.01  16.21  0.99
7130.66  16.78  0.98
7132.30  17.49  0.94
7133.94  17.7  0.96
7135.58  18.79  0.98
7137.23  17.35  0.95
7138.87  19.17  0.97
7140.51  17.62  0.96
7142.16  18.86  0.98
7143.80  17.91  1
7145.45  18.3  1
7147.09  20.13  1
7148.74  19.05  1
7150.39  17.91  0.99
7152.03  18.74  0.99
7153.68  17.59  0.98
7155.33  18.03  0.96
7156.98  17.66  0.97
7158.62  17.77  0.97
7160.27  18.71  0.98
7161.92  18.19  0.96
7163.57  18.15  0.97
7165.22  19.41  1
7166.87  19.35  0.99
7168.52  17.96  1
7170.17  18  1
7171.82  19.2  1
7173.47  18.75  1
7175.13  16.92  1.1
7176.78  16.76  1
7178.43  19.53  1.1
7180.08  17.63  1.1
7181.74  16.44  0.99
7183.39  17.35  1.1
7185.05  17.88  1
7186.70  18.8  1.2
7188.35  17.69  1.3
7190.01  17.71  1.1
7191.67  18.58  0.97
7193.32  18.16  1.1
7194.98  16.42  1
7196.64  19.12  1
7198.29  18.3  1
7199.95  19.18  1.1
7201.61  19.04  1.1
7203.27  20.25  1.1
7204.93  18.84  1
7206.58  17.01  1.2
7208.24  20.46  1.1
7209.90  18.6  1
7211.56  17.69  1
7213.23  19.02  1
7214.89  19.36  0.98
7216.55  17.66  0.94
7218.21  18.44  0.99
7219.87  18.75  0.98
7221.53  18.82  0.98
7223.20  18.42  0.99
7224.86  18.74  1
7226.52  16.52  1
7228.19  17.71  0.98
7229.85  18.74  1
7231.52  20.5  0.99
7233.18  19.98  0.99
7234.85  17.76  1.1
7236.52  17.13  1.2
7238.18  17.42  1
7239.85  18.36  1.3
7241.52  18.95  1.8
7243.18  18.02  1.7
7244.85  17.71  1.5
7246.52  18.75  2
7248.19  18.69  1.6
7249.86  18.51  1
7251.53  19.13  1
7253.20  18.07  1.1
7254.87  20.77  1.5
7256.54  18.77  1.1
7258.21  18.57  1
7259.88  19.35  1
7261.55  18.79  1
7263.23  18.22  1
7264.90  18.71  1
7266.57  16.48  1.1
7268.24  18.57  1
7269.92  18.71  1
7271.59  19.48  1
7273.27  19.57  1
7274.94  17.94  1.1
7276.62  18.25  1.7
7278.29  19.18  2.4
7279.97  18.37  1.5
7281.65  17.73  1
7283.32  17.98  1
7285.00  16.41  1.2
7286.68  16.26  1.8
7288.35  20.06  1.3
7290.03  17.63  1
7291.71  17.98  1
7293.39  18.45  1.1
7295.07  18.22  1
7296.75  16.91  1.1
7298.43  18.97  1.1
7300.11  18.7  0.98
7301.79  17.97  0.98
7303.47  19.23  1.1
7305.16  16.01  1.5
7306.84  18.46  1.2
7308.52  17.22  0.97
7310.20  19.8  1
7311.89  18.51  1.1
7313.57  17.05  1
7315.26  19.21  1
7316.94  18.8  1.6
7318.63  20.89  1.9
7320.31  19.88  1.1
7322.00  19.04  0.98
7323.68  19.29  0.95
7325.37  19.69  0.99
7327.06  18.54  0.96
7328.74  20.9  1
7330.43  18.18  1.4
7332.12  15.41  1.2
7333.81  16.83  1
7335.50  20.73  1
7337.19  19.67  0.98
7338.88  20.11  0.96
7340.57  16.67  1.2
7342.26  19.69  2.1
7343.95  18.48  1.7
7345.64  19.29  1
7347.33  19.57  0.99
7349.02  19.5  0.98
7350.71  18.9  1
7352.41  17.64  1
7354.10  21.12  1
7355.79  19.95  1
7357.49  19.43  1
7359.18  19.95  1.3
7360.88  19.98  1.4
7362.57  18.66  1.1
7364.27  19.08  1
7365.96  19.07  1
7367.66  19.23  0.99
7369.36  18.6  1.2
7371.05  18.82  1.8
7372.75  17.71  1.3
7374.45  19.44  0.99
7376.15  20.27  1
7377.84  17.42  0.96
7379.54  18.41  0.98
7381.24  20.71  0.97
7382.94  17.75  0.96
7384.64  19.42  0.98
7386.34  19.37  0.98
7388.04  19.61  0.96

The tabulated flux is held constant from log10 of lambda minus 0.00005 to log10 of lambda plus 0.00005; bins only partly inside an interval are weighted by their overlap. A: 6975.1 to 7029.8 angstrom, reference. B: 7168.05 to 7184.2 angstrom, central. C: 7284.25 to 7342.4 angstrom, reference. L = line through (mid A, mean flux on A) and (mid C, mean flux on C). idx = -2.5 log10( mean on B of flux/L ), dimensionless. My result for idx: 0.04 mag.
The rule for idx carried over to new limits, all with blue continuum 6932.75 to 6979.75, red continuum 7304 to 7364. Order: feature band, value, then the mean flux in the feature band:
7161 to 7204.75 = 0.04 mag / 18.3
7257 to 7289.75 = 0.04 mag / 18.3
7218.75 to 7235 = 0.02 mag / 18.6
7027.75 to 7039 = 0.08 mag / 17.7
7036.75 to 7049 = 0.05 mag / 18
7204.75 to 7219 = 0.02 mag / 18.6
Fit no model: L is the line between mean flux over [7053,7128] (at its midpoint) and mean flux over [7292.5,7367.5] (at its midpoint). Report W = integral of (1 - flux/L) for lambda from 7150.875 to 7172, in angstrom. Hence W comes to -0.5 angstrom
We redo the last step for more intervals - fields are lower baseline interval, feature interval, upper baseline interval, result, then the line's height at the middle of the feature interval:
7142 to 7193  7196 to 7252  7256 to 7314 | -1.0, 18.2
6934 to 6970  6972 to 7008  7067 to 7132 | -1.4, 18.5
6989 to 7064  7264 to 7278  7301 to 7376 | 0.2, 18.8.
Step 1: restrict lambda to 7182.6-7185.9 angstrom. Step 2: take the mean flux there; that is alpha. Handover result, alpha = 17.6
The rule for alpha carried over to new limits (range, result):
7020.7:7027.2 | 17.1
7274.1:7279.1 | 18.5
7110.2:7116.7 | 17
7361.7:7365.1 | 18.9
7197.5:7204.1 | 19.2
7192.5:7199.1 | 18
